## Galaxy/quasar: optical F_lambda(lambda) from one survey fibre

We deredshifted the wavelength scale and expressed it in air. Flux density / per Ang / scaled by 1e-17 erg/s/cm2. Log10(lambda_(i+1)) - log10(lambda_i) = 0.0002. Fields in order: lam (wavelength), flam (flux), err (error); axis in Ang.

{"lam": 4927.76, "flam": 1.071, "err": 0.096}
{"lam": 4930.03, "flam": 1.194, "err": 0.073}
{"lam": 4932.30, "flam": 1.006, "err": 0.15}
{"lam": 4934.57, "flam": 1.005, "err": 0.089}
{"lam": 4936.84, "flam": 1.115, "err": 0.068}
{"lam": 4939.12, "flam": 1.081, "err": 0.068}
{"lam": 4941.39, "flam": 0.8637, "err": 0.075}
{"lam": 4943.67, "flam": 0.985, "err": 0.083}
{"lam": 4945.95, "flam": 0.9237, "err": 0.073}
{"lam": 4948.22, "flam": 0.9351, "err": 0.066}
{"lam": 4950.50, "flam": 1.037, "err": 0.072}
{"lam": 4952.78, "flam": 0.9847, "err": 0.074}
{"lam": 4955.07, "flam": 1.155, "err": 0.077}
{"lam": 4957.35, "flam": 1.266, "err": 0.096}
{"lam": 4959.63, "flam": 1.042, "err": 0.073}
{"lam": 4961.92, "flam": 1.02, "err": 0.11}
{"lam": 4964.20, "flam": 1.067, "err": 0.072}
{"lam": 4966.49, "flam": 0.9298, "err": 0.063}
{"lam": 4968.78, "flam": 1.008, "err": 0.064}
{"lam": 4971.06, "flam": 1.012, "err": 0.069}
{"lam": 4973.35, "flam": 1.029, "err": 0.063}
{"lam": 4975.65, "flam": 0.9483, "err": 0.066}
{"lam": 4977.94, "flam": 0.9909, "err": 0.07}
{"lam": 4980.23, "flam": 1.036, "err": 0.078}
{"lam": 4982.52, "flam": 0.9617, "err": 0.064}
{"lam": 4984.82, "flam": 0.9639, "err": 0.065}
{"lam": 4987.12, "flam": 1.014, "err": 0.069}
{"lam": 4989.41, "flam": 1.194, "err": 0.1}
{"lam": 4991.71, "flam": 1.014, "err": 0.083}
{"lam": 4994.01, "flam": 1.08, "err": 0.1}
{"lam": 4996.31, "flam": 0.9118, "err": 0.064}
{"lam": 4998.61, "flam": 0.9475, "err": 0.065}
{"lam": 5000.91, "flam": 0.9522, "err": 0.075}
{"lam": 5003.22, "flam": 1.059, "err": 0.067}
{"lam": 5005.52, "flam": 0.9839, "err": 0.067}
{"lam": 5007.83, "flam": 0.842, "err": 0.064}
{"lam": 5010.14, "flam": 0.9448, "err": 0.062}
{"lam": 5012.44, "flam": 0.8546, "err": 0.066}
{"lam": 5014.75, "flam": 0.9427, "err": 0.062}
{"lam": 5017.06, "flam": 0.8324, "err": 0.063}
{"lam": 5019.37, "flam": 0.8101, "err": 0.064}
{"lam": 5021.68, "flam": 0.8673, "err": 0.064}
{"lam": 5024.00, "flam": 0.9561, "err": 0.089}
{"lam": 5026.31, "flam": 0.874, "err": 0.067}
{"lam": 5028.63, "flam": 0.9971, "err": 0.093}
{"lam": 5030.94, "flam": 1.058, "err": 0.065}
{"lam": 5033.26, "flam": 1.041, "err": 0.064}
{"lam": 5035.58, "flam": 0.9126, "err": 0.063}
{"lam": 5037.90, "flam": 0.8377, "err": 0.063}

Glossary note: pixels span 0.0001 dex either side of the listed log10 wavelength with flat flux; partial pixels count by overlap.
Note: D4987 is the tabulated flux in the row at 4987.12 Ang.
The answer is 1.014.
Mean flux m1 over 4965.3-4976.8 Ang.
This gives 0.985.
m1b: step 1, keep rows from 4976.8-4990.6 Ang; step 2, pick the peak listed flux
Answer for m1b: 1.194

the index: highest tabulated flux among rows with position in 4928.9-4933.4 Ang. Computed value 1.194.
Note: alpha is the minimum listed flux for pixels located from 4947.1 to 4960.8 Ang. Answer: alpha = 0.9351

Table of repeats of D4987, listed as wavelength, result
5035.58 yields 0.9126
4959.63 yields 1.042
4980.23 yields 1.036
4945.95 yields 0.9237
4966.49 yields 0.9298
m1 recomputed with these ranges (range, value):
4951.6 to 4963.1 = 1.09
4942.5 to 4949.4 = 0.948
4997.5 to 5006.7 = 0.985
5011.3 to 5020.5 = 0.86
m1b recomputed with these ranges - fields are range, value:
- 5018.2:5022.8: 0.8673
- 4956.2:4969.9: 1.266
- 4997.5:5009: 1.059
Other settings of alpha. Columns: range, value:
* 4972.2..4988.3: 0.9483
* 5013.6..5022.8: 0.8101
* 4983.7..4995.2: 0.9639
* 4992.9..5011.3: 0.842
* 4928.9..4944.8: 0.8637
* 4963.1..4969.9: 0.9298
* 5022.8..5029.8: 0.874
